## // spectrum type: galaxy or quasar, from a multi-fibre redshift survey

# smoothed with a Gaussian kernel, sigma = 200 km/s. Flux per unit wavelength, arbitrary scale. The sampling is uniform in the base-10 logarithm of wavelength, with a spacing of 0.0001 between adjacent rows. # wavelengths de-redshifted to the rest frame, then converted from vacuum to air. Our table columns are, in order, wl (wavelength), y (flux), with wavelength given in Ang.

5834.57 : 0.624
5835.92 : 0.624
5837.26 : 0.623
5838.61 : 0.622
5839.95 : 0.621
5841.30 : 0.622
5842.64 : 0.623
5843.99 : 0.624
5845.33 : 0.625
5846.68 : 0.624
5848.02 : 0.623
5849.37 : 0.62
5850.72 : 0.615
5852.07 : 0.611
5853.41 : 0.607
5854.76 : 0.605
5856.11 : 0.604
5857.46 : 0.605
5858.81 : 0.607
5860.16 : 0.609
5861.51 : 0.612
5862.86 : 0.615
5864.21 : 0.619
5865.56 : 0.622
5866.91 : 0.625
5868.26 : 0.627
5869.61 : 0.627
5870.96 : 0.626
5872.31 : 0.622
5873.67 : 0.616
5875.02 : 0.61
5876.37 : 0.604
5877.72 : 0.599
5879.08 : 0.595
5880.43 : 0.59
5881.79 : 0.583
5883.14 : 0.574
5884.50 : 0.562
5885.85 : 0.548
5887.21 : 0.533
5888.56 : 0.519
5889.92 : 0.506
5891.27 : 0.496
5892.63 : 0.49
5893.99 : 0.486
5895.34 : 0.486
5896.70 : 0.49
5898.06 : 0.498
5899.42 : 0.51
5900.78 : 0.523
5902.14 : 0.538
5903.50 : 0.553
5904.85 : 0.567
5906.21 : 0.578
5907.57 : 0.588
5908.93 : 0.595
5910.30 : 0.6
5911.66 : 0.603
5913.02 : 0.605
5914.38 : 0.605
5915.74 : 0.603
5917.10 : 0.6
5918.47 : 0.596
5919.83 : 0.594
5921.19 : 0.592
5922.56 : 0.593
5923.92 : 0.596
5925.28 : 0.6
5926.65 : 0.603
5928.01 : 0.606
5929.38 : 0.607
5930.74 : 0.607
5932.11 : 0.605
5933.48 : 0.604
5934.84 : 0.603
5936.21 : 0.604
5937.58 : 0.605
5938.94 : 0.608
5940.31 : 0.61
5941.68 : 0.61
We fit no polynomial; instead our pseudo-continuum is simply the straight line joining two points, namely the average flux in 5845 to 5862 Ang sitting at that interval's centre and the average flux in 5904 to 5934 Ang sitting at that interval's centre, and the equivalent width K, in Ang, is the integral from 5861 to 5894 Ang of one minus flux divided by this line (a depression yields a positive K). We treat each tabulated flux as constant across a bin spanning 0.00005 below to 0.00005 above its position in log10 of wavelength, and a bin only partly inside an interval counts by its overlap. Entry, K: 1.4 Ang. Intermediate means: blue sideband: 0.612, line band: 0.582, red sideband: 0.597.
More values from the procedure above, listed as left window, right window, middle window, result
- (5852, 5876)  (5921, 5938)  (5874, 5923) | 3.7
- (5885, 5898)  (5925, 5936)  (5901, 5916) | -0.9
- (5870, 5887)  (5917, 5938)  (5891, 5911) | 2.1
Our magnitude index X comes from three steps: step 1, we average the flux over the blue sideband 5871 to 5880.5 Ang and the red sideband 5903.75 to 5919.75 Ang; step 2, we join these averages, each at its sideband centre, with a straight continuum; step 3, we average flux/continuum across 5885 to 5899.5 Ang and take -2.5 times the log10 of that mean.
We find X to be 0.19 mag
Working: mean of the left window 0.608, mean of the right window 0.594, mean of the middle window 0.506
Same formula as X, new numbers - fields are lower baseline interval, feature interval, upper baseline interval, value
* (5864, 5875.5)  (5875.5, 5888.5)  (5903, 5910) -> 0.06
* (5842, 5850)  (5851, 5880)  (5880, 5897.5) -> -0.06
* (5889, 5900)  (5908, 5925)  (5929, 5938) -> -0.08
